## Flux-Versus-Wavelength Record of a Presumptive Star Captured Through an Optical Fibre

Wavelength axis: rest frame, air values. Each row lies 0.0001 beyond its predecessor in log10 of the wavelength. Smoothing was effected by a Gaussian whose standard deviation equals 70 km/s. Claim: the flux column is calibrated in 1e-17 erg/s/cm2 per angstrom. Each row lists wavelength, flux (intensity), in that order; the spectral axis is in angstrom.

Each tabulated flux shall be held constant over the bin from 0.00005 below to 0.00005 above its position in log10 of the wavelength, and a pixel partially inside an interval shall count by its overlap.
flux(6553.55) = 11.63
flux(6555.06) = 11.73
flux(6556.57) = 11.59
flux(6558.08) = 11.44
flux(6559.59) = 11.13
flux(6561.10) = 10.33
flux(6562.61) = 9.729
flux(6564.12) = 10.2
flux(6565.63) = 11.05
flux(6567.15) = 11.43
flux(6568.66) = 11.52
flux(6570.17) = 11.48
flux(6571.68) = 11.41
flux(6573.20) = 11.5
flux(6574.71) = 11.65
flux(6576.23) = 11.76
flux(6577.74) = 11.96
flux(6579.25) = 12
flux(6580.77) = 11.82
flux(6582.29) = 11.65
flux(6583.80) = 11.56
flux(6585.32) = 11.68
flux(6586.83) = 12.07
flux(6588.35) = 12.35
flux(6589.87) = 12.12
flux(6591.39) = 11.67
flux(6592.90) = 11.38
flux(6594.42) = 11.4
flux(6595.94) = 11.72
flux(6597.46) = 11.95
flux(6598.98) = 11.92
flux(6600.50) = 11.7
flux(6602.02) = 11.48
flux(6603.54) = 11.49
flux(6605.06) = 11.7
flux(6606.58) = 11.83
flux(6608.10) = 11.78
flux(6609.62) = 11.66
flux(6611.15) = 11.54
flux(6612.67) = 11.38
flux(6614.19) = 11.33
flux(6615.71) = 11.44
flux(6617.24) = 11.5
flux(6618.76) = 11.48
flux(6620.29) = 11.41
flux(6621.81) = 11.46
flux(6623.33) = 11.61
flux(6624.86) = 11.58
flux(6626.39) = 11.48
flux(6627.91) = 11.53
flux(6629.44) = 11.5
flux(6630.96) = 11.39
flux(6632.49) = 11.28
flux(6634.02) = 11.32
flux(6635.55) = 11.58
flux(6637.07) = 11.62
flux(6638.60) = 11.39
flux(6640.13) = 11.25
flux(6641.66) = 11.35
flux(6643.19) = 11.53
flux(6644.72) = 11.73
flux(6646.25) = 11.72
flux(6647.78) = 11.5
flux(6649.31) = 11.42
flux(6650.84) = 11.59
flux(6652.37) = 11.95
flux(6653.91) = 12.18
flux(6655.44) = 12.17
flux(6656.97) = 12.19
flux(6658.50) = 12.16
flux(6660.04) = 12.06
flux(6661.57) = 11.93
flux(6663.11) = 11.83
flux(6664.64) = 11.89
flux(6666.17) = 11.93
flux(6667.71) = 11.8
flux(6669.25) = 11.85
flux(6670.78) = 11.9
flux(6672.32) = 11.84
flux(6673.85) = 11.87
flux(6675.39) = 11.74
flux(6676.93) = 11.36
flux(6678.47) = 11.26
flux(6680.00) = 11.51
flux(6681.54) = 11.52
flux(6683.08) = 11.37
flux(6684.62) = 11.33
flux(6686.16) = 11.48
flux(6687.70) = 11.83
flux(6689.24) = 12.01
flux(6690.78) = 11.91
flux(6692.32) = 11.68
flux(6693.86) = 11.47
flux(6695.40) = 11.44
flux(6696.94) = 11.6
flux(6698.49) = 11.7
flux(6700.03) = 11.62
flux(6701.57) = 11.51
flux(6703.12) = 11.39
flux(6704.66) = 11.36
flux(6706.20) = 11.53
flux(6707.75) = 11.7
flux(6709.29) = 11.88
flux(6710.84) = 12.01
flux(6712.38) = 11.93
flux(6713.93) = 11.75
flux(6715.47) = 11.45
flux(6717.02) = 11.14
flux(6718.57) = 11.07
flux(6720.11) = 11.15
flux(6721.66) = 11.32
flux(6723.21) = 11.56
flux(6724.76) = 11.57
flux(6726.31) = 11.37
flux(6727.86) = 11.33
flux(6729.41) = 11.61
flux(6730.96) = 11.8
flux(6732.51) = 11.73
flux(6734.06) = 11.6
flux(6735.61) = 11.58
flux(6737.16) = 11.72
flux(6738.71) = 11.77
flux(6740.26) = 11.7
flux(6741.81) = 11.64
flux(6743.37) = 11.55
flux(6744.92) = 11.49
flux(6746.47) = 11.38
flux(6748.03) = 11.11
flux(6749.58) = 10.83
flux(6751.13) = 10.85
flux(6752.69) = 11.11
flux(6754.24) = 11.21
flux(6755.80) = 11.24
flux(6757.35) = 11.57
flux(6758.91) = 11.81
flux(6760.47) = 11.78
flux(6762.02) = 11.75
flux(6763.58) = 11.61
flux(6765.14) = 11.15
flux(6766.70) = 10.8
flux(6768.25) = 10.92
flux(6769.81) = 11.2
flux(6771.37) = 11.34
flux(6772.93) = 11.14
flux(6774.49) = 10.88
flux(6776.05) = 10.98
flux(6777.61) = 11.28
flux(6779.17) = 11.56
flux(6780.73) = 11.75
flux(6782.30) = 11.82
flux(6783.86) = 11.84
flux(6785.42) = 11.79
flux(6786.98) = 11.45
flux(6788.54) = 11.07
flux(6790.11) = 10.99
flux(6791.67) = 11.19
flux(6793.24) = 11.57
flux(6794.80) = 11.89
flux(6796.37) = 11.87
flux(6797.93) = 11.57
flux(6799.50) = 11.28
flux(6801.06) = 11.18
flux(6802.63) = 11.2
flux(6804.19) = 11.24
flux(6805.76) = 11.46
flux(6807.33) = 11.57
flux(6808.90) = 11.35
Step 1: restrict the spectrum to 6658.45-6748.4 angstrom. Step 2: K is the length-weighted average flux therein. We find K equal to 11.6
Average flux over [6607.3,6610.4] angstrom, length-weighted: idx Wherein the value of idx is 11.7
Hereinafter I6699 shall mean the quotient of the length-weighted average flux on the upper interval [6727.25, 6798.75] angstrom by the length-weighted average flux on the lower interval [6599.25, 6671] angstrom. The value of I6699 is 0.98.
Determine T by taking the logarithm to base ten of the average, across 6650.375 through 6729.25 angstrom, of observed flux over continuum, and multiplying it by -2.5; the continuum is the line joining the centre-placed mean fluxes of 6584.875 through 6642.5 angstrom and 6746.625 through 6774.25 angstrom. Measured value -0.02 mag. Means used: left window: 11.6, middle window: 11.7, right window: 11.3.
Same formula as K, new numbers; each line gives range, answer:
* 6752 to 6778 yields 11.3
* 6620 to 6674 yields 11.7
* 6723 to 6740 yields 11.6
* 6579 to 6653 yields 11.6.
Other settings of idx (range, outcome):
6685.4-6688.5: 11.7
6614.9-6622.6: 11.5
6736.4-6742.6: 11.7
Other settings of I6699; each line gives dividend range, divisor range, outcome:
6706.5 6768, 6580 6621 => 0.98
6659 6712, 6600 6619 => 1.01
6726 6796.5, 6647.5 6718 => 0.98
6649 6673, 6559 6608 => 1.03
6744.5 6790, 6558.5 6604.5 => 0.98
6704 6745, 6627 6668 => 0.99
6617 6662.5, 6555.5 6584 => 1.03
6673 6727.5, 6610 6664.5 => 0.99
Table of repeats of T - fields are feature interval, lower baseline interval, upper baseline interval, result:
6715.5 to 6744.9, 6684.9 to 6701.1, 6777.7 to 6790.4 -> 0.01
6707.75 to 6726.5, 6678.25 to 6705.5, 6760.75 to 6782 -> -0.01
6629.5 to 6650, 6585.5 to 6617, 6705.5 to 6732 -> 0.02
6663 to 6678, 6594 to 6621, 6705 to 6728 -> -0.02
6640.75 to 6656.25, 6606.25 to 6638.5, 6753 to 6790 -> -0.02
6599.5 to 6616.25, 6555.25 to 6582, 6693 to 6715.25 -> -0.02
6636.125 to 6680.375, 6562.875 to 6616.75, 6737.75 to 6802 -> -0.02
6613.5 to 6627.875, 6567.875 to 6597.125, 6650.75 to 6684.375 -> 0.03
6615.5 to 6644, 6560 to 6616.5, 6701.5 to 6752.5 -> 0.01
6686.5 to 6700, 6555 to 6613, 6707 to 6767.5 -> -0.02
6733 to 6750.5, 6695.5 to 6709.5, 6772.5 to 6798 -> 0.00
